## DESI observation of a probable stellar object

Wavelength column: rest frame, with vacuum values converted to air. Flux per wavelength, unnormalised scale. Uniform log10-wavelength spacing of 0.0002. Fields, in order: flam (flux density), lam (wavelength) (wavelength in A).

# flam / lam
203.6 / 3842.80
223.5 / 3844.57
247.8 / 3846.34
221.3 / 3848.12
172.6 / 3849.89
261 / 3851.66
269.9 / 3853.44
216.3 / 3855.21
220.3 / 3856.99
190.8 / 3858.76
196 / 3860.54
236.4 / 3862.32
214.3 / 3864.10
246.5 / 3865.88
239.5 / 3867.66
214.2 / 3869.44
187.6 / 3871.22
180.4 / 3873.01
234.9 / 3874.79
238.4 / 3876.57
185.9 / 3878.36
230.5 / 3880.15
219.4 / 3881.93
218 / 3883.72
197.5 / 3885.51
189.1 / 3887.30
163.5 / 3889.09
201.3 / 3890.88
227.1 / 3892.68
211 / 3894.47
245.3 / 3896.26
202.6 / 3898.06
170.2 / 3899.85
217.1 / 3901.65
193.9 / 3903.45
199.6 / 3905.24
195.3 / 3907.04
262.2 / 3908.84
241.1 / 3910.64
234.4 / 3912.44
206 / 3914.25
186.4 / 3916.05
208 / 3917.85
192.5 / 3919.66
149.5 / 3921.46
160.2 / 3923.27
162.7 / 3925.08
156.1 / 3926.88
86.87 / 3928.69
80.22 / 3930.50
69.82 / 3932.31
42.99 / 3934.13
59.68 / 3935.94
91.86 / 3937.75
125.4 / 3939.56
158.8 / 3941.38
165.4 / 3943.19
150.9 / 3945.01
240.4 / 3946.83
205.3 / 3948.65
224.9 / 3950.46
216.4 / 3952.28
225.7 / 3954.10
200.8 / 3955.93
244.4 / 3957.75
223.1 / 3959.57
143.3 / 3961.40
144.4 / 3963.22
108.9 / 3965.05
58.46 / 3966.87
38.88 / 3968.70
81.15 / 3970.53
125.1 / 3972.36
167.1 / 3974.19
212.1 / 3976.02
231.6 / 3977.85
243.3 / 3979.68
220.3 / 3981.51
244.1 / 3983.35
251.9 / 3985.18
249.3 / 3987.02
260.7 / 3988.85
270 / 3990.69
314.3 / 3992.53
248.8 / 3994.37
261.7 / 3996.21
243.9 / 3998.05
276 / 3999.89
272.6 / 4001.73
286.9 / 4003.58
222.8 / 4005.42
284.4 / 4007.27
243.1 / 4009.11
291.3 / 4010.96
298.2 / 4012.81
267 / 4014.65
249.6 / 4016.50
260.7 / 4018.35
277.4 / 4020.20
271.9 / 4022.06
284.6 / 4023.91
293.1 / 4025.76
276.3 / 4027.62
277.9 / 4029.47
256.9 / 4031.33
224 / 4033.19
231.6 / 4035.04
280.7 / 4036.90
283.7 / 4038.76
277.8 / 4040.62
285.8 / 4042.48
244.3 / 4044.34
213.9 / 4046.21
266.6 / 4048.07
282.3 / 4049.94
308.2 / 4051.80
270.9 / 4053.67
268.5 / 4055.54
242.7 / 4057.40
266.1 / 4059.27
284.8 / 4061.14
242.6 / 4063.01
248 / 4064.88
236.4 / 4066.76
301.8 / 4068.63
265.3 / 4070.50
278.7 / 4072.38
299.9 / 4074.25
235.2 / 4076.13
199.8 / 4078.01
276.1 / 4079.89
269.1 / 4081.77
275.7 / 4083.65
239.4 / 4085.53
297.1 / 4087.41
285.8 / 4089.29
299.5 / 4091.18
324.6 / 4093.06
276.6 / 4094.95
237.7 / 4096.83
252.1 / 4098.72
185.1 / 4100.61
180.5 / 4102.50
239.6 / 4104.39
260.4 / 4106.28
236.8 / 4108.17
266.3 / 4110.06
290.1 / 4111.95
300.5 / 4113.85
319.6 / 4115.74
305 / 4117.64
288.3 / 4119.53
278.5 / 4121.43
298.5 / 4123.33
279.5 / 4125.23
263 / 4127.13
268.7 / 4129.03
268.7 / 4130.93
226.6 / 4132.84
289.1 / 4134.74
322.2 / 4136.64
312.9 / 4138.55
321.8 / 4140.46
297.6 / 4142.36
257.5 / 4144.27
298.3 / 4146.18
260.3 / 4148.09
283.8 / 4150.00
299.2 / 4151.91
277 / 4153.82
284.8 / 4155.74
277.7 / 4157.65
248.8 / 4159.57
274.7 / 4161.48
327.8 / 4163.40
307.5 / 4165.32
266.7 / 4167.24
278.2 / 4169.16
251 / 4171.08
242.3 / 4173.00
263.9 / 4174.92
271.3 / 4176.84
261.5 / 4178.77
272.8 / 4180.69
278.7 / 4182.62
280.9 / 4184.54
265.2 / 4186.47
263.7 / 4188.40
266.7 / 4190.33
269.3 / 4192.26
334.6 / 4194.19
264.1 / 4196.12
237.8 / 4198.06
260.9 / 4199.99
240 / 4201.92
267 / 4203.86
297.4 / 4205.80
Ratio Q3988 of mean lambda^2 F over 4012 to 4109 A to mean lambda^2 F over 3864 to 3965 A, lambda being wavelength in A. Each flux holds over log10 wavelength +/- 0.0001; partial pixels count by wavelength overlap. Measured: 1.52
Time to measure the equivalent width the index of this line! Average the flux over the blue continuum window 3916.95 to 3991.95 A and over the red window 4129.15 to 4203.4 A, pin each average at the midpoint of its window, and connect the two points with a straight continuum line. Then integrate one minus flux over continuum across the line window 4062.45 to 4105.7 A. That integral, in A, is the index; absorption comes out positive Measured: -4.51 A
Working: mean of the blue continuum 169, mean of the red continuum 276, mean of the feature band 259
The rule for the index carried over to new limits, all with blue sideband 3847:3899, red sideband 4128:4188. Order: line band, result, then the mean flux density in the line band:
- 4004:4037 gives -2.4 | 266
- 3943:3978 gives 9.7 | 169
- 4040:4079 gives -1.0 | 263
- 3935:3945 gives 4.7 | 123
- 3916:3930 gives 4.2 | 159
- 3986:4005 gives -2.0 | 267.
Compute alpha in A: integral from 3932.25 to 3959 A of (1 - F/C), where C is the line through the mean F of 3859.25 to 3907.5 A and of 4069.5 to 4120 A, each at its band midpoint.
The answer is 7.3 A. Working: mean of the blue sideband 209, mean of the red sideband 266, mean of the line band 165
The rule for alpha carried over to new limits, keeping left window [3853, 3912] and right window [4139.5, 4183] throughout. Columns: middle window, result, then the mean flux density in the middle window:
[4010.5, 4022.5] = -1.39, 273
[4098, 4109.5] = 1.67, 227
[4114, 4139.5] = -1.54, 287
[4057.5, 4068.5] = -0.11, 258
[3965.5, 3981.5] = 5.93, 148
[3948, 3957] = 0.56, 215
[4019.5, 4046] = -2.02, 267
